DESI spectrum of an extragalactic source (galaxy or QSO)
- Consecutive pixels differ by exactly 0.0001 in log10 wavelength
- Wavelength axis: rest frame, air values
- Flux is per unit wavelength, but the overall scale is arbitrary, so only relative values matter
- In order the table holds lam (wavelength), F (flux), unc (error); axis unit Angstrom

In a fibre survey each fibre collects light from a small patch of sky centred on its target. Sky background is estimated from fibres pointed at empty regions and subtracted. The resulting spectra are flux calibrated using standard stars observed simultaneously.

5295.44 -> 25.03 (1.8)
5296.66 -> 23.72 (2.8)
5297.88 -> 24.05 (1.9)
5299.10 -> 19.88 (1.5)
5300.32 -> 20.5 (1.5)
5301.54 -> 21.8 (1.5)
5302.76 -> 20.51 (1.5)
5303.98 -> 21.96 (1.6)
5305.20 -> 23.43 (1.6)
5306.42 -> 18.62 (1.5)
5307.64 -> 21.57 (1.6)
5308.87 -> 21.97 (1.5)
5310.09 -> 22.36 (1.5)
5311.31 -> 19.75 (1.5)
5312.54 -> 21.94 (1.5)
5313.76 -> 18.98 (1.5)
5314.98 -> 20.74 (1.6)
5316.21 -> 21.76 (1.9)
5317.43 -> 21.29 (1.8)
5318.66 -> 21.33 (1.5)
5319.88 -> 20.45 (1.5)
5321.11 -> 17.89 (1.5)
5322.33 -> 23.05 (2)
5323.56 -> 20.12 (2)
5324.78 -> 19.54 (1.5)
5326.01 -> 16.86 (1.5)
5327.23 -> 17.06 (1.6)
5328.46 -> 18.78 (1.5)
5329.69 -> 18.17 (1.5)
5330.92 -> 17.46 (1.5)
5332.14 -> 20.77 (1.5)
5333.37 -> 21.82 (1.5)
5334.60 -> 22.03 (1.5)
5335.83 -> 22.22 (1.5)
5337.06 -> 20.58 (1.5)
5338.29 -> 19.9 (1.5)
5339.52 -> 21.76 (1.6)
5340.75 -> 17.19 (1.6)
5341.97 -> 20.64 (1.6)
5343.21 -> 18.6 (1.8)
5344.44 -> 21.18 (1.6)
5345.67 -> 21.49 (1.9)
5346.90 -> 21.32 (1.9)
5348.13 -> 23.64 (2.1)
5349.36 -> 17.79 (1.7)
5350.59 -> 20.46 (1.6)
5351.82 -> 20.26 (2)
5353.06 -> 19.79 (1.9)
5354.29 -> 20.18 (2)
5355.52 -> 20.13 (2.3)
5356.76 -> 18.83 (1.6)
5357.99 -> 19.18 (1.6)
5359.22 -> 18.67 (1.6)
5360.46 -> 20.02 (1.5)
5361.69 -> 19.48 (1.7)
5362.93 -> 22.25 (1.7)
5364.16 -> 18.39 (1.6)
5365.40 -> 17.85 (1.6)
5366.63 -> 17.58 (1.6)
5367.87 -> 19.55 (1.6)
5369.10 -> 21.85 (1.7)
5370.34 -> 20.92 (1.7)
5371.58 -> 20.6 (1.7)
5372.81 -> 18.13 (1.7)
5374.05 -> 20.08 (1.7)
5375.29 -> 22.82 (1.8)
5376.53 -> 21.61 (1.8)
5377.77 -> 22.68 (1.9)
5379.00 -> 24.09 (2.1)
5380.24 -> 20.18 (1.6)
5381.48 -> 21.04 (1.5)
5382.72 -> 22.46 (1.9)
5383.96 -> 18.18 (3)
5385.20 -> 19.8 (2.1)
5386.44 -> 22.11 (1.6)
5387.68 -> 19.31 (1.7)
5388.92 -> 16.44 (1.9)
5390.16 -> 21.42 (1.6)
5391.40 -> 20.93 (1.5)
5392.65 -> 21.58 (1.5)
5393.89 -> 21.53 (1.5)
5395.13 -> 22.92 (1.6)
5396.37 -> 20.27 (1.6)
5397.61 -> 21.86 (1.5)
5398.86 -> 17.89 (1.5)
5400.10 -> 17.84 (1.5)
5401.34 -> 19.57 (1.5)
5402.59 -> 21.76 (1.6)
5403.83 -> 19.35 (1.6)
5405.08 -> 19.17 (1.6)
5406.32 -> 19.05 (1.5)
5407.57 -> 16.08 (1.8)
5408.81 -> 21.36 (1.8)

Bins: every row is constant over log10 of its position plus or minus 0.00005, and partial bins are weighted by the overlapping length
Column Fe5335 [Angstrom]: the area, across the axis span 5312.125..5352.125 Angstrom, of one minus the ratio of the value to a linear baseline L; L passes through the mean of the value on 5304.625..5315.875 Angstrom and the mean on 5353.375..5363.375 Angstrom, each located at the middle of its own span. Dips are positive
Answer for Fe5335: 0.5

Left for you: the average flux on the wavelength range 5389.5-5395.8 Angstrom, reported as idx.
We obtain 21.6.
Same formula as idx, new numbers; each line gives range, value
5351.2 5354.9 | 20.1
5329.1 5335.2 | 20.1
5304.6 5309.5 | 21.4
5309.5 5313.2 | 21.3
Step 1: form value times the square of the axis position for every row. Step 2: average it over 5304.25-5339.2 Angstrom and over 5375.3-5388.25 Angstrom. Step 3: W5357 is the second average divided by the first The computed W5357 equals 1.06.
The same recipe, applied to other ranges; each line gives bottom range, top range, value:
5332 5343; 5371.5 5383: 1.05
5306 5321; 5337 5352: 0.99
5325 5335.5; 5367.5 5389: 1.10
